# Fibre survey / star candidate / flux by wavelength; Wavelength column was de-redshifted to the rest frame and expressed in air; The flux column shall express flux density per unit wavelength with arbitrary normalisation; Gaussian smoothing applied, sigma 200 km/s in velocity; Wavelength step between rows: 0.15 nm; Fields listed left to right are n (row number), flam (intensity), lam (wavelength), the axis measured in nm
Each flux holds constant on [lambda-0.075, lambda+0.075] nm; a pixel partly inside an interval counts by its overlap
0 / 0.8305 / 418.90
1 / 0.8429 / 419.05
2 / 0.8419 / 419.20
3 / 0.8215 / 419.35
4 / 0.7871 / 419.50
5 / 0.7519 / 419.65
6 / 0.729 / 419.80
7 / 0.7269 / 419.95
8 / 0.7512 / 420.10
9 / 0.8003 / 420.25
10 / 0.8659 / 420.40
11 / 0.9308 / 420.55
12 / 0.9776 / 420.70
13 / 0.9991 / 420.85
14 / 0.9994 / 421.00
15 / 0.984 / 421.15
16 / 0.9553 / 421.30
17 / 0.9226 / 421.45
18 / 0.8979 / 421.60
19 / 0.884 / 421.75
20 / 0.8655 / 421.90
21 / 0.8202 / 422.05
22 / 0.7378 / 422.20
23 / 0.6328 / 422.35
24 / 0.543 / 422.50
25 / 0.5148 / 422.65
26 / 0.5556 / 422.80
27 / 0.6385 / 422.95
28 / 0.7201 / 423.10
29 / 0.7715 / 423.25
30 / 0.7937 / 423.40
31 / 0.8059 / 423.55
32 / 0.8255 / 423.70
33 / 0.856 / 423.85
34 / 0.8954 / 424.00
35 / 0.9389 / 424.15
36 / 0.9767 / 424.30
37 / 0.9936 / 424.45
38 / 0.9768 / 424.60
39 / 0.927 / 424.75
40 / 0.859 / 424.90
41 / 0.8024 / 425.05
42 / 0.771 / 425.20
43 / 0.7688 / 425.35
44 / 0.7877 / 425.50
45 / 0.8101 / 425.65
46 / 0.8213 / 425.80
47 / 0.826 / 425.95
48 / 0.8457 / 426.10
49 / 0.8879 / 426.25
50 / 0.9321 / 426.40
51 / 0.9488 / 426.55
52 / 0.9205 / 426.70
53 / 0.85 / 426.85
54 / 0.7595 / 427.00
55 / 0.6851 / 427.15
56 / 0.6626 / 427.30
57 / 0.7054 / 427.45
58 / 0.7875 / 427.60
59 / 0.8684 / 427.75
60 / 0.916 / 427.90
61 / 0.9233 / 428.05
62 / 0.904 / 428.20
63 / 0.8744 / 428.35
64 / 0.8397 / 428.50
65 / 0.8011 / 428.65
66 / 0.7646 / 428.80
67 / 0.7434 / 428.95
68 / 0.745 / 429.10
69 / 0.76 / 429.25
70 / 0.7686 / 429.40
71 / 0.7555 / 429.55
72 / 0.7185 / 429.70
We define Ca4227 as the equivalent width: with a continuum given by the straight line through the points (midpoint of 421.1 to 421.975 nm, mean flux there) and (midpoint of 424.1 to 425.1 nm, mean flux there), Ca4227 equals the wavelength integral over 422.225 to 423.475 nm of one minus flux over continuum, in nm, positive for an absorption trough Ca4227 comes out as 0.37 nm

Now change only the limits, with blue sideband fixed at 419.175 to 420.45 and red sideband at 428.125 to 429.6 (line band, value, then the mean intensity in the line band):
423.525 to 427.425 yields -0.29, 0.85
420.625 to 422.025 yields -0.27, 0.938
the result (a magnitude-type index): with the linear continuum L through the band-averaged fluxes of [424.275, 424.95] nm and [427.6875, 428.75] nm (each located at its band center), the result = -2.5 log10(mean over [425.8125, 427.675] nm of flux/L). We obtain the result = 0.109 mag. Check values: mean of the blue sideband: 0.948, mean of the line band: 0.818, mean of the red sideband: 0.873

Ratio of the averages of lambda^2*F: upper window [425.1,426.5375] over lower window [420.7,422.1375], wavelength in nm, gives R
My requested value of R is 0.9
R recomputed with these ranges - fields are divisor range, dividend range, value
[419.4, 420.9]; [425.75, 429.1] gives 1.03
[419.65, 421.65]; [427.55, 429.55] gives 0.96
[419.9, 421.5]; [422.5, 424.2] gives 0.83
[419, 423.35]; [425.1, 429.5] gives 1.05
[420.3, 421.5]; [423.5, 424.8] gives 0.97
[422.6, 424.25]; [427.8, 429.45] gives 1.11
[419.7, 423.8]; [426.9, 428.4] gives 1.04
